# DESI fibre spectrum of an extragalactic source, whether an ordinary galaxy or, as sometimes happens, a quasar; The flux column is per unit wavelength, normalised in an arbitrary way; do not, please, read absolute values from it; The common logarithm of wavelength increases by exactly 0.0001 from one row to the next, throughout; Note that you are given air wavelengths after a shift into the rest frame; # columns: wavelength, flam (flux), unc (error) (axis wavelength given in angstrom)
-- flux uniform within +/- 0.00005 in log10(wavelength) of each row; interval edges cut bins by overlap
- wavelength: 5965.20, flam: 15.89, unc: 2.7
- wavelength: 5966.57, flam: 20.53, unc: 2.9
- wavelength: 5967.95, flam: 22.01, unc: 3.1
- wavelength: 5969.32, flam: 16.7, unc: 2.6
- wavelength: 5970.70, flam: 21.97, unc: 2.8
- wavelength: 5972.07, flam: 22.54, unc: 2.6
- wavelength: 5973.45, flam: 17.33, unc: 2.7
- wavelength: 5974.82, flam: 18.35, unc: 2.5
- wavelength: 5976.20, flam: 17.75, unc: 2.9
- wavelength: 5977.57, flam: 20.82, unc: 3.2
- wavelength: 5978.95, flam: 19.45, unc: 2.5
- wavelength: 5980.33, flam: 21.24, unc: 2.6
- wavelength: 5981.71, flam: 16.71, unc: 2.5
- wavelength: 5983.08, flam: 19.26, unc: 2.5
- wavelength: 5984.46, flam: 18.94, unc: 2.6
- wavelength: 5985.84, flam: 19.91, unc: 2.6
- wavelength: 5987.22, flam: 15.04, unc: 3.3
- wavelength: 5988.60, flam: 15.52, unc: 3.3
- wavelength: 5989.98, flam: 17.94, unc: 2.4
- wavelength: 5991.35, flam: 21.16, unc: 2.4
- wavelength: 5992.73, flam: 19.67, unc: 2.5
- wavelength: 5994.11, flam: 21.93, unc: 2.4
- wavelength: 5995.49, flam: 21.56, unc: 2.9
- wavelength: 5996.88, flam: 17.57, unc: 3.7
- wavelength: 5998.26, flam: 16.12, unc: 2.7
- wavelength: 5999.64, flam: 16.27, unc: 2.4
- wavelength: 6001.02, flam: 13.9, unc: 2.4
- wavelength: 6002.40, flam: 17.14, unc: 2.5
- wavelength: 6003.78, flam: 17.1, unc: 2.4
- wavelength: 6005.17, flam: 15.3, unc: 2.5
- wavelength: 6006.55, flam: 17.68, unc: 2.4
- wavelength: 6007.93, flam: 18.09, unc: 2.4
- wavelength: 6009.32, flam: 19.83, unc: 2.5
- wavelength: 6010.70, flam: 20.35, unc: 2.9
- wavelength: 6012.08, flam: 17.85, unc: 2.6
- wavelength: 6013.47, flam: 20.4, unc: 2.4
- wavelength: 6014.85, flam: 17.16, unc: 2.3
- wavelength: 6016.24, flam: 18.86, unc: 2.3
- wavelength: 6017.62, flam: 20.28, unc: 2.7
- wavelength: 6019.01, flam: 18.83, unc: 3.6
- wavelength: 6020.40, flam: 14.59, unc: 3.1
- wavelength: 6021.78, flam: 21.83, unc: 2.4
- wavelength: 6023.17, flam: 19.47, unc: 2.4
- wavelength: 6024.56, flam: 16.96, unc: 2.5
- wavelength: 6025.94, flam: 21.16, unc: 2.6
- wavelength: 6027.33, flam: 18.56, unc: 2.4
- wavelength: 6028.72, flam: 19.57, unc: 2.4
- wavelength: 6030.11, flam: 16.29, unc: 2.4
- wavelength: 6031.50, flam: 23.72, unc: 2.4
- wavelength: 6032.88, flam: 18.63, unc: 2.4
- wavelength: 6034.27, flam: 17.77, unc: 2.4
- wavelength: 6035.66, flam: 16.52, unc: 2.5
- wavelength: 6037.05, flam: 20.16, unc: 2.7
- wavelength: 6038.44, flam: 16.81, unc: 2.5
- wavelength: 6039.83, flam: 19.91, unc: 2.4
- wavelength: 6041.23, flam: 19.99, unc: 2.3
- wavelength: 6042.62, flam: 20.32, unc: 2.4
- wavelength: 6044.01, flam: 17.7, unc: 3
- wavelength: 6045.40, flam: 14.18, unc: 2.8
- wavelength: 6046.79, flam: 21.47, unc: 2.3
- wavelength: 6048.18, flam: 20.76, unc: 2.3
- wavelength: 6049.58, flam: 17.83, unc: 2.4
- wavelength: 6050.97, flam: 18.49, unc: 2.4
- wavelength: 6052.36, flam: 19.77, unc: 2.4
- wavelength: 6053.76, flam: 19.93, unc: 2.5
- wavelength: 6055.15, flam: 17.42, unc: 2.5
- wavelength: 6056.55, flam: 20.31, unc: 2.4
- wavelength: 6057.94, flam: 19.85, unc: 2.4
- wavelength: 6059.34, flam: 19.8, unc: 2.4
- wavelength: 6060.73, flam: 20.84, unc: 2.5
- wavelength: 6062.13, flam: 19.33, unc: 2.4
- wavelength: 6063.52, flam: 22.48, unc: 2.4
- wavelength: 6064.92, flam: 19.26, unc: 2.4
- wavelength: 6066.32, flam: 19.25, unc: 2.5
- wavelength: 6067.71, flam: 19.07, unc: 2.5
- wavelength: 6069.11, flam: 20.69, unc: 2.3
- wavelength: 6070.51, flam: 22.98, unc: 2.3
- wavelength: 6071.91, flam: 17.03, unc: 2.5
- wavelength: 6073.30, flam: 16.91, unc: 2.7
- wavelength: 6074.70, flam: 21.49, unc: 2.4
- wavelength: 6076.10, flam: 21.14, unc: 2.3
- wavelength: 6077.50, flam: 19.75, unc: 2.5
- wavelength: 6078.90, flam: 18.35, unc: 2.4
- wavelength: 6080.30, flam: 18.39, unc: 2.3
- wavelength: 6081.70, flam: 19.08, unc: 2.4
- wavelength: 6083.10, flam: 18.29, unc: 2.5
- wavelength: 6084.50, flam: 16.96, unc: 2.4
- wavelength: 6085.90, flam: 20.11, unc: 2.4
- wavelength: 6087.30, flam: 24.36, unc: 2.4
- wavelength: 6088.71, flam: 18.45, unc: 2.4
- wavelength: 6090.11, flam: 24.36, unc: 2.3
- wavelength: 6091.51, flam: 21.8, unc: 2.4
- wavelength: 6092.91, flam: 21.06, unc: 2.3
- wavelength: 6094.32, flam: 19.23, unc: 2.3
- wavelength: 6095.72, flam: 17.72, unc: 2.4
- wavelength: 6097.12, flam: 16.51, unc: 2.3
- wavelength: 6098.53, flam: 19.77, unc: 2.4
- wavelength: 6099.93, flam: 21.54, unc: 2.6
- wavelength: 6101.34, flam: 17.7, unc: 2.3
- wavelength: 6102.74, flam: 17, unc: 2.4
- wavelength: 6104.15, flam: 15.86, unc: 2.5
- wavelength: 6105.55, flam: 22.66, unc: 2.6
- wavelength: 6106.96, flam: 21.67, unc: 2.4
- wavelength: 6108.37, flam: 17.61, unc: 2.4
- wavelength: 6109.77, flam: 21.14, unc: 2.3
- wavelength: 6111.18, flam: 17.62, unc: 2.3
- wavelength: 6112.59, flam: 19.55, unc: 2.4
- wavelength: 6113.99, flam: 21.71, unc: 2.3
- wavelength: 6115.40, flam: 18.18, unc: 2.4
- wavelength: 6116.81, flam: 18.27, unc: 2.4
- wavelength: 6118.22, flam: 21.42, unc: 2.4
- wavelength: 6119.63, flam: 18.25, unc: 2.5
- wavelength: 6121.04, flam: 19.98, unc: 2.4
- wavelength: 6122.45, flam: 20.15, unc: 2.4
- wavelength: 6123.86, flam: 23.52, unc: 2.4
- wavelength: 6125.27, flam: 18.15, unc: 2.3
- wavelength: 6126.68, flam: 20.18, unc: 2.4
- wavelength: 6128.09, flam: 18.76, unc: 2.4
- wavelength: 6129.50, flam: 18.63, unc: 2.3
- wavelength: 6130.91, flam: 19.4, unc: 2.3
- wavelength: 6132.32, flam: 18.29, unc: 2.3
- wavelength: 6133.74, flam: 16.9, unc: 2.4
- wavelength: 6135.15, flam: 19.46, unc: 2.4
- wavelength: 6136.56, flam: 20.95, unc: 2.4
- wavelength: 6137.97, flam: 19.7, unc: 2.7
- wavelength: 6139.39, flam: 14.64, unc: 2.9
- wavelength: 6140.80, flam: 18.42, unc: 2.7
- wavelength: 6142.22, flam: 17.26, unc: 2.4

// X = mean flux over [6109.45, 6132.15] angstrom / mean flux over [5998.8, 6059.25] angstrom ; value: 1.06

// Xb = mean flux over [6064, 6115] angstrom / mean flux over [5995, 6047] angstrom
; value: 1.1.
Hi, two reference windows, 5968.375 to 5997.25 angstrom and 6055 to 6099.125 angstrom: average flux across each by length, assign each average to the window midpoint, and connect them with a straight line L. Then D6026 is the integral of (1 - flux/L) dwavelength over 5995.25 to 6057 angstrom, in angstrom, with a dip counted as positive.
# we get 2.9 angstrom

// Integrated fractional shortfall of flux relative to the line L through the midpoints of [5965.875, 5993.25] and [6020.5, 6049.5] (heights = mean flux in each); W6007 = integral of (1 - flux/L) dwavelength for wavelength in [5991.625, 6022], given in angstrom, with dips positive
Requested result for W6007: 1.25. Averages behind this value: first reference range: 19.1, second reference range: 19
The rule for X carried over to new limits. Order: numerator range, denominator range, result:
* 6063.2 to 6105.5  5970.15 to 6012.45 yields 1.06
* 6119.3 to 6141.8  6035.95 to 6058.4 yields 1.00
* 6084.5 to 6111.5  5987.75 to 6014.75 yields 1.09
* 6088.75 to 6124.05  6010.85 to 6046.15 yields 1.05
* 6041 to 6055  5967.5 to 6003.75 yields 1.02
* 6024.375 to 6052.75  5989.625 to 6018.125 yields 1.03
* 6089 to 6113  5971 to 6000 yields 1.04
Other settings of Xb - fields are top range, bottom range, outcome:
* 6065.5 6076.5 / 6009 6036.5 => 1.04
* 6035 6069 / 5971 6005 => 1.04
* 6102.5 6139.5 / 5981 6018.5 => 1.06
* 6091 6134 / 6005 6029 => 1.03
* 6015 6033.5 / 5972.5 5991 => 1.03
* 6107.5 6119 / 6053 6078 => 0.98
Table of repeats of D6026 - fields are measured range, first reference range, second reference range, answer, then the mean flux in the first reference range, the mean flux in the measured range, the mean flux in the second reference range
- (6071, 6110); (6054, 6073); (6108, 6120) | 0.2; 19.8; 19.5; 19.4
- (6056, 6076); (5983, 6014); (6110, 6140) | -1.3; 18.2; 20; 19.3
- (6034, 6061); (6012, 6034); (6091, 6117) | 0.2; 19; 19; 19.3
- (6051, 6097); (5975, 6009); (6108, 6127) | -1.5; 18.2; 19.8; 19.7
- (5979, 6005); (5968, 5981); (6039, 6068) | 2.0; 19.7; 18.1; 19.4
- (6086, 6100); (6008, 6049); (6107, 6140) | -0.9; 18.9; 20.4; 19.3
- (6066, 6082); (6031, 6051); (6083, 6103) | -0.1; 18.9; 19.5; 19.8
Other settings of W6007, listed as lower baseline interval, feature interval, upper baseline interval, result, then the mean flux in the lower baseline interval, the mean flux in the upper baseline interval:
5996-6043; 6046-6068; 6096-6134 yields -1.2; 18.4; 19.3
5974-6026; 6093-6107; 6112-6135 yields 0.2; 18.4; 19.5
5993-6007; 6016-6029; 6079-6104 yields -0.7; 17.5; 19.4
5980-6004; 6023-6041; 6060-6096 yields 0.1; 18.1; 20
